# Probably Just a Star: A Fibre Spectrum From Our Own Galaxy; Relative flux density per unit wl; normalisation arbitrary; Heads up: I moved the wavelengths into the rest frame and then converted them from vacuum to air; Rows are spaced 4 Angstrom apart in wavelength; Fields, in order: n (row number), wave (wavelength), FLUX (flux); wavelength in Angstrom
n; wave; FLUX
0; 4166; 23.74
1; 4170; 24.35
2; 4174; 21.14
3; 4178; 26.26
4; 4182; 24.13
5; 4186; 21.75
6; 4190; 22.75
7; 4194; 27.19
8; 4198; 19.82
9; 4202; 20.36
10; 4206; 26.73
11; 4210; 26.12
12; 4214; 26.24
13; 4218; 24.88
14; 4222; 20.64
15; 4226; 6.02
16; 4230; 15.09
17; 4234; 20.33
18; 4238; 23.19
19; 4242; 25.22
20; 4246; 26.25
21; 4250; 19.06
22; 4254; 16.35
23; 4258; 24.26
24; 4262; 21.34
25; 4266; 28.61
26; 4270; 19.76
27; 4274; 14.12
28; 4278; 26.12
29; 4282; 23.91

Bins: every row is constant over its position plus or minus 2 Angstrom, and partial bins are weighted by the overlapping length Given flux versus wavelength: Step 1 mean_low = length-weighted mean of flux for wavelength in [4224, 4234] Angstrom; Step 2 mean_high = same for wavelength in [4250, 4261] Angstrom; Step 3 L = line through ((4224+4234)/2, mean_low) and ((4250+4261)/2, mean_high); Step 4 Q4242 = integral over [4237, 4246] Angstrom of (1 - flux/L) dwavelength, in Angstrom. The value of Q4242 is -4.8 Angstrom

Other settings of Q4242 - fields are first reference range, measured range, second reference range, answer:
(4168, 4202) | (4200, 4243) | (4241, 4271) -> 3.1 Angstrom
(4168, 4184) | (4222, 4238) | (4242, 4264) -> 4.7 Angstrom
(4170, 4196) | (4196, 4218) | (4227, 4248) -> -1.2 Angstrom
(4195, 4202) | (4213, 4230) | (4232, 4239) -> 2.2 Angstrom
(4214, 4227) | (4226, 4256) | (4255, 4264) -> 1.5 Angstrom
